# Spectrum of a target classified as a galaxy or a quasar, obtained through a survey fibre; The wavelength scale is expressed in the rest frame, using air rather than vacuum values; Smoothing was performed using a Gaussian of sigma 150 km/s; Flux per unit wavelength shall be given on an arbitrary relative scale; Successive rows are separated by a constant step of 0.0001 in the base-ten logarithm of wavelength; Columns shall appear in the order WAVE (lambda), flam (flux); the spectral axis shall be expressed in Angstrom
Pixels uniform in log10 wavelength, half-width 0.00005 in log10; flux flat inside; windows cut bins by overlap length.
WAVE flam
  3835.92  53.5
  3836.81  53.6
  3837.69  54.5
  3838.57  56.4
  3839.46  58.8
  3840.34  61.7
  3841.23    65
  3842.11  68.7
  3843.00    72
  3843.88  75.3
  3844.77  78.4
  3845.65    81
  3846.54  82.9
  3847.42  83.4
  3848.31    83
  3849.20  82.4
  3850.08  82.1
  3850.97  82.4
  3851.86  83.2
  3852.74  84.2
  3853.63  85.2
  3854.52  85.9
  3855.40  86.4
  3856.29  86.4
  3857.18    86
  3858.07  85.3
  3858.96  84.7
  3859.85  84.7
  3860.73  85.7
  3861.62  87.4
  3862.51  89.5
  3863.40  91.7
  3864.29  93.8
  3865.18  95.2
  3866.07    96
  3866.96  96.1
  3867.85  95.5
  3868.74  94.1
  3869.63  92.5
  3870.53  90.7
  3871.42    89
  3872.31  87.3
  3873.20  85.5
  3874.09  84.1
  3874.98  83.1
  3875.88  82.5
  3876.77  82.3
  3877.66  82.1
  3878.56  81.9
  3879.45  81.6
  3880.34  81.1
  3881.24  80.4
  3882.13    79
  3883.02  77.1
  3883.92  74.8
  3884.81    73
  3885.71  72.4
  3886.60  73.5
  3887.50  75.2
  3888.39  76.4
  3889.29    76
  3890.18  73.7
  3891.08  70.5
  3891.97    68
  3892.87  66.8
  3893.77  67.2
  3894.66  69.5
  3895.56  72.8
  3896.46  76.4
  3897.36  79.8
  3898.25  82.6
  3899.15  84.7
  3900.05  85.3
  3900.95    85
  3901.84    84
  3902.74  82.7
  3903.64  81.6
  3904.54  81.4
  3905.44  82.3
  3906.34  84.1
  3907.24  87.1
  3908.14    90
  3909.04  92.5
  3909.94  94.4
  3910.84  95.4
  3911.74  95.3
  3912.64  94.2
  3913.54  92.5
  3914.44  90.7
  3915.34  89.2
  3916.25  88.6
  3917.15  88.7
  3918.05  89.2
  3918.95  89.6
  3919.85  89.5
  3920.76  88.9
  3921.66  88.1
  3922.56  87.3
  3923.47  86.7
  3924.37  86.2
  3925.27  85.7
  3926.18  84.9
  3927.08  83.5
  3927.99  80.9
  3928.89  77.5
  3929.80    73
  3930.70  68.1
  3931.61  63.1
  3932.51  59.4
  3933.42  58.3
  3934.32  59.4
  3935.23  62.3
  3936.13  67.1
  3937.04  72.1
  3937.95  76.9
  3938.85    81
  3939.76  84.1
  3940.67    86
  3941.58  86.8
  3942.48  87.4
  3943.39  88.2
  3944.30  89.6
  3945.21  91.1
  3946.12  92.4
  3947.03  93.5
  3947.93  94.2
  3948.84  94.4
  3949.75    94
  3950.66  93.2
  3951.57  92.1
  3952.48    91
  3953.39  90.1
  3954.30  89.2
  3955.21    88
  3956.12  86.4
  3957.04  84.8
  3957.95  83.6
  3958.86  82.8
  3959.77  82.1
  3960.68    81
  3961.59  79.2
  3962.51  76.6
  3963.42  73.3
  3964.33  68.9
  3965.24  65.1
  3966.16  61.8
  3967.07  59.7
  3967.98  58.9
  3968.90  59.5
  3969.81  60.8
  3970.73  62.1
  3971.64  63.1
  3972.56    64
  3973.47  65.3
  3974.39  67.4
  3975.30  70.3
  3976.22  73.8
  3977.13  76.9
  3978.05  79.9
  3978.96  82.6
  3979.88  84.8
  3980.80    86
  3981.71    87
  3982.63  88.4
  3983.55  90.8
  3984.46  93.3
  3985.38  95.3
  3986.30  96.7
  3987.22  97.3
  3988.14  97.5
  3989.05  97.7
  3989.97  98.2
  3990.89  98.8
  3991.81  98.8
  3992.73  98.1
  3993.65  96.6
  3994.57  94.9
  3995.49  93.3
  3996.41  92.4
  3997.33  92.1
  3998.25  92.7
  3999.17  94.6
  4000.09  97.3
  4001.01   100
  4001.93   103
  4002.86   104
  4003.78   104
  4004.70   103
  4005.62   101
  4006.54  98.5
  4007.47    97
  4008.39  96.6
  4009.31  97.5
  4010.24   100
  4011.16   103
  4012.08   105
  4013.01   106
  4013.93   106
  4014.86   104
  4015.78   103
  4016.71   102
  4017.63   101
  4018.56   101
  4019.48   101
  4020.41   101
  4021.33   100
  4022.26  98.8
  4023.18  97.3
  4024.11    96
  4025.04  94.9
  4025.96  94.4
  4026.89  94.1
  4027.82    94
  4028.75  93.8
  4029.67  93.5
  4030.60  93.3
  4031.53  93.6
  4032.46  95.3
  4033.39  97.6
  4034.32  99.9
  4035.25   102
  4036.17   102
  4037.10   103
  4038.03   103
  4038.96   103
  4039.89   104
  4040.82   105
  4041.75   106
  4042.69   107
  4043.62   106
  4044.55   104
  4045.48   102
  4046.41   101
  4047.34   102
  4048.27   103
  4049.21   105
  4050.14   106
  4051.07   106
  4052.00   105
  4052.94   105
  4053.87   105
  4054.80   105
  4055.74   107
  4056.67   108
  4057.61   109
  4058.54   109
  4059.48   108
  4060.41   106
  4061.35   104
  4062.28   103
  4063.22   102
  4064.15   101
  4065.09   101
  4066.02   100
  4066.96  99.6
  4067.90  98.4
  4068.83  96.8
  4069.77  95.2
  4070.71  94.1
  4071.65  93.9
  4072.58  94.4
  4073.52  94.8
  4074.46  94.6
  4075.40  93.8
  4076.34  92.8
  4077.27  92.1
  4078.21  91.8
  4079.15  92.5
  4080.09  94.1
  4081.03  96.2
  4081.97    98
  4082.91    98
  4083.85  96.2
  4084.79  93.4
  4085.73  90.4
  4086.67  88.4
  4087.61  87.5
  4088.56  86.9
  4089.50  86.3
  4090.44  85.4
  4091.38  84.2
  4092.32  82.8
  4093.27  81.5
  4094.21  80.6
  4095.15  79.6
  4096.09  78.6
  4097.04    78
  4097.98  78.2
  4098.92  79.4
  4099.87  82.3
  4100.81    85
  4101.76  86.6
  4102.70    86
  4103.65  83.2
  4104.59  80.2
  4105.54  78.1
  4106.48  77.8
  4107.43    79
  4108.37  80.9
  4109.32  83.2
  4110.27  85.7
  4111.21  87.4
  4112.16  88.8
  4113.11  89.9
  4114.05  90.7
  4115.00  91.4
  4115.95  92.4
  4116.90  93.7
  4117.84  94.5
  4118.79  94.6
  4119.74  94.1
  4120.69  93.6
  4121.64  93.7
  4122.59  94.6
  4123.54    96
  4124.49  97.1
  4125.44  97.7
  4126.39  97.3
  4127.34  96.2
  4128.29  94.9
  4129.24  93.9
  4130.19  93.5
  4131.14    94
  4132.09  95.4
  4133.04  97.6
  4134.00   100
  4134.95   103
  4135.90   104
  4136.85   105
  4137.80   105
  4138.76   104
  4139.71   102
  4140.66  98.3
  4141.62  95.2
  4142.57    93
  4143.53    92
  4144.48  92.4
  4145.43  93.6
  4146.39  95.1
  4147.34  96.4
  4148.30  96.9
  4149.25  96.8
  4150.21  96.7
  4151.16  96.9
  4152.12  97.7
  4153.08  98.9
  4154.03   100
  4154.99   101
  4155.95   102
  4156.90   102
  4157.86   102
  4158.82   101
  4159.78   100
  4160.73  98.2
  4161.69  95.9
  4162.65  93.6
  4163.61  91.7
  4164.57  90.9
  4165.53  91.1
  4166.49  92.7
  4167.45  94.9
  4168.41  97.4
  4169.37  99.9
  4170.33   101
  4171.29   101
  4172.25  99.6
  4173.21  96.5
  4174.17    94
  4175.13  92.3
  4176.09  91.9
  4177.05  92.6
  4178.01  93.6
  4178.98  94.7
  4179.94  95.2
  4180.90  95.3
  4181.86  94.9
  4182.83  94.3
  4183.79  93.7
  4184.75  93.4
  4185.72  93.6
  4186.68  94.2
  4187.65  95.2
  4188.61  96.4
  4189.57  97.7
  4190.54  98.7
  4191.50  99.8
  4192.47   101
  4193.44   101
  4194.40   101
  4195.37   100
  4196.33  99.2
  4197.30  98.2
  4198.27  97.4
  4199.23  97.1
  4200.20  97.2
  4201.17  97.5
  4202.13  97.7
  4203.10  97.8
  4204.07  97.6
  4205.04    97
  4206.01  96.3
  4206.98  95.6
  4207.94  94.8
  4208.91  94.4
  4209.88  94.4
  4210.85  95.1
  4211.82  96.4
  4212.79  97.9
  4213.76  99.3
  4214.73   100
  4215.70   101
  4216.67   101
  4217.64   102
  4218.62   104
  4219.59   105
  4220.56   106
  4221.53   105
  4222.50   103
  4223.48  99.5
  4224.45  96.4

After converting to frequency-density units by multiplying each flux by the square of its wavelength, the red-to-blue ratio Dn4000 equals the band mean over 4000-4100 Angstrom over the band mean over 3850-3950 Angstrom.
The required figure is 1.27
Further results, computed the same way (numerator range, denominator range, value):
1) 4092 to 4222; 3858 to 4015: 1.24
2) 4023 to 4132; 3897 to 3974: 1.25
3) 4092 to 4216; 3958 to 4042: 1.12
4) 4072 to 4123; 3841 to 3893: 1.20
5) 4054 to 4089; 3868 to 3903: 1.35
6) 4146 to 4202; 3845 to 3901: 1.37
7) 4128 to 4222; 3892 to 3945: 1.35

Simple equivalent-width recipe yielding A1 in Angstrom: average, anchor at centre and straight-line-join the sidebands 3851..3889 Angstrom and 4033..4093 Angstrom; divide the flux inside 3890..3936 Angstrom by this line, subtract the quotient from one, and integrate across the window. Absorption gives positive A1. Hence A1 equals 3.6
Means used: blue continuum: 84.7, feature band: 81.1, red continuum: 99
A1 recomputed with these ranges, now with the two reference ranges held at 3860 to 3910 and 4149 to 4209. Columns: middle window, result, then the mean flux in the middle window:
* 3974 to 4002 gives -1.0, 90.8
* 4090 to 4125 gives 2.7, 86.2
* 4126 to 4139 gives -0.6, 98.8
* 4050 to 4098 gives -2.0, 95.4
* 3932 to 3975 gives 4.2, 77.6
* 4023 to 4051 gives -3.2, 100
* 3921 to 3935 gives 1.4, 76.1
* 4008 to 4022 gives -2.0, 102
